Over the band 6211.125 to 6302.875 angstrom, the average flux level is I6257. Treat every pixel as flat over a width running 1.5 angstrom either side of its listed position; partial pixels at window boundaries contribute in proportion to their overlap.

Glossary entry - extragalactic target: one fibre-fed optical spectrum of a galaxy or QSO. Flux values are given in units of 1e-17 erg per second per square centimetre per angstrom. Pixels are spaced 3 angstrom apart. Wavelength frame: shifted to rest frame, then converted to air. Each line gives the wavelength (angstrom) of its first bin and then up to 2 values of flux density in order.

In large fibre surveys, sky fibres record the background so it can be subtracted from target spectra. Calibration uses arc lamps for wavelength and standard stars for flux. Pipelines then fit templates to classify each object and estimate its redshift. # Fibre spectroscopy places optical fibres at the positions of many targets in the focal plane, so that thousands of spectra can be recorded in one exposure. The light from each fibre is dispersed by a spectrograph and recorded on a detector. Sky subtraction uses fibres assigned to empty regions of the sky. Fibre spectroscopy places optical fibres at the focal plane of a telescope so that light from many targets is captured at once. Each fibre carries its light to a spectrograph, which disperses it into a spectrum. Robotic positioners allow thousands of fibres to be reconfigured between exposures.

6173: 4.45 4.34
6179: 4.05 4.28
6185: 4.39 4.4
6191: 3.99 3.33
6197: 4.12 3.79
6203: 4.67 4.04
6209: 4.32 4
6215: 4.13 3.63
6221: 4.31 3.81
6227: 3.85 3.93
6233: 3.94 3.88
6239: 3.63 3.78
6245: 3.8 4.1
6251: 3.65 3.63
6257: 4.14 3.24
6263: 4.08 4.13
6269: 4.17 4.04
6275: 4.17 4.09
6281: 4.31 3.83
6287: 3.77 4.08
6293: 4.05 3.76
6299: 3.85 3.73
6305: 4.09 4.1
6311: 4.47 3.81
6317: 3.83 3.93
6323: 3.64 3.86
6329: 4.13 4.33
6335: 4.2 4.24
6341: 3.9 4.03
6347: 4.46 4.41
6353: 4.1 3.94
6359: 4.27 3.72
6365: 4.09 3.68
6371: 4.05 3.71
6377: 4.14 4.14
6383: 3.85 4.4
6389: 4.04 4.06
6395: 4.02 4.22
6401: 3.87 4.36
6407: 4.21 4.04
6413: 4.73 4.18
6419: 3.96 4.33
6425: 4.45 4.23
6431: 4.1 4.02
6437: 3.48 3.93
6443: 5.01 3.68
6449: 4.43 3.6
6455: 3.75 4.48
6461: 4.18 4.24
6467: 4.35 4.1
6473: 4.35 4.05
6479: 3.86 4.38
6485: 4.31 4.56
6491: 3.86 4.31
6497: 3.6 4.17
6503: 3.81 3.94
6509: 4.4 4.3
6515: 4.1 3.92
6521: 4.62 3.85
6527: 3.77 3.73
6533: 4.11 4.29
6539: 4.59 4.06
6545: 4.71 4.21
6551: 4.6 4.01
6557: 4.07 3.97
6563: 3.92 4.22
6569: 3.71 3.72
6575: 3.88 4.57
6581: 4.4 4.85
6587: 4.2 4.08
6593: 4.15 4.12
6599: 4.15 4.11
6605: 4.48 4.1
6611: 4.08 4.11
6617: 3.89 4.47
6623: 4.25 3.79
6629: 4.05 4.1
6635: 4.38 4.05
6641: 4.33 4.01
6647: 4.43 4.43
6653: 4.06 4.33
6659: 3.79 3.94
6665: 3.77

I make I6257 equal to 3.92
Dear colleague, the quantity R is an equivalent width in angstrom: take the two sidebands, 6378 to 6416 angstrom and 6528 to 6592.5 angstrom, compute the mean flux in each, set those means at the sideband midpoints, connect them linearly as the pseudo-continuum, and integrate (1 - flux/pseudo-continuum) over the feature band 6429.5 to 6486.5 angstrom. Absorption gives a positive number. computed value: 0.66 angstrom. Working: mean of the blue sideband 4.16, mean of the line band 4.12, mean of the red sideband 4.18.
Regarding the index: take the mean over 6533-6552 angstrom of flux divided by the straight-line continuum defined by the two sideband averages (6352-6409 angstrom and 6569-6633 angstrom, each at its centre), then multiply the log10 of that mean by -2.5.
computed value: -0.06 mag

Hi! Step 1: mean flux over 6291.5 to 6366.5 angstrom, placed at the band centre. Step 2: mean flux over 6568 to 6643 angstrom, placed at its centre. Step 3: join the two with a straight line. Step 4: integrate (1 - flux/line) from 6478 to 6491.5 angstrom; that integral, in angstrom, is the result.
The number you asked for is -0.4 angstrom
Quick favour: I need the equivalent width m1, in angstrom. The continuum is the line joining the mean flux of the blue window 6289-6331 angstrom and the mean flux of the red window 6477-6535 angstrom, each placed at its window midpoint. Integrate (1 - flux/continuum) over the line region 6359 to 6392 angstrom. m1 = 0.00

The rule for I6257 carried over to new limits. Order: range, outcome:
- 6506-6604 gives 4.17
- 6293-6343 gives 3.99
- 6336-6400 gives 4.07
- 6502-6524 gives 4.14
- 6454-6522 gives 4.16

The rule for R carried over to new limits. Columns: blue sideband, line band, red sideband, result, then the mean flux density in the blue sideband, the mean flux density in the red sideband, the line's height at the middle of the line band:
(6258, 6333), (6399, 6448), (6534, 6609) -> -0.96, 3.98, 4.21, 4.08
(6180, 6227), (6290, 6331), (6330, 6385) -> 1.22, 4.07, 4.07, 4.07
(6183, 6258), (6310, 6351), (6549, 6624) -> -0.51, 3.97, 4.16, 4.03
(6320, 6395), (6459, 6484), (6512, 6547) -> -0.42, 4.05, 4.17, 4.13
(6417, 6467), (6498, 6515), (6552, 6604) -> 0.09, 4.12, 4.13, 4.13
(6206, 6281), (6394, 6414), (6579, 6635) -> -0.70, 3.94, 4.2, 4.06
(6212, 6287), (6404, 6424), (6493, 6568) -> -1.05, 3.93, 4.13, 4.04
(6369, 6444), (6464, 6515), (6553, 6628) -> -0.20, 4.13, 4.13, 4.13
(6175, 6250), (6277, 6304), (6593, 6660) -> 0.68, 4.02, 4.16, 4.04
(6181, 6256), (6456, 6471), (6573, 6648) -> -0.53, 3.98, 4.2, 4.11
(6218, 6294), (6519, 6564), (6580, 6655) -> -0.24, 3.93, 4.2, 4.14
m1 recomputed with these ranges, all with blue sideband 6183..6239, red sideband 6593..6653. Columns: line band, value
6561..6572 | 0.6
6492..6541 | 0.5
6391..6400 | 0.0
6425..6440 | 0.4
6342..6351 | -0.4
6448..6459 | 0.2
